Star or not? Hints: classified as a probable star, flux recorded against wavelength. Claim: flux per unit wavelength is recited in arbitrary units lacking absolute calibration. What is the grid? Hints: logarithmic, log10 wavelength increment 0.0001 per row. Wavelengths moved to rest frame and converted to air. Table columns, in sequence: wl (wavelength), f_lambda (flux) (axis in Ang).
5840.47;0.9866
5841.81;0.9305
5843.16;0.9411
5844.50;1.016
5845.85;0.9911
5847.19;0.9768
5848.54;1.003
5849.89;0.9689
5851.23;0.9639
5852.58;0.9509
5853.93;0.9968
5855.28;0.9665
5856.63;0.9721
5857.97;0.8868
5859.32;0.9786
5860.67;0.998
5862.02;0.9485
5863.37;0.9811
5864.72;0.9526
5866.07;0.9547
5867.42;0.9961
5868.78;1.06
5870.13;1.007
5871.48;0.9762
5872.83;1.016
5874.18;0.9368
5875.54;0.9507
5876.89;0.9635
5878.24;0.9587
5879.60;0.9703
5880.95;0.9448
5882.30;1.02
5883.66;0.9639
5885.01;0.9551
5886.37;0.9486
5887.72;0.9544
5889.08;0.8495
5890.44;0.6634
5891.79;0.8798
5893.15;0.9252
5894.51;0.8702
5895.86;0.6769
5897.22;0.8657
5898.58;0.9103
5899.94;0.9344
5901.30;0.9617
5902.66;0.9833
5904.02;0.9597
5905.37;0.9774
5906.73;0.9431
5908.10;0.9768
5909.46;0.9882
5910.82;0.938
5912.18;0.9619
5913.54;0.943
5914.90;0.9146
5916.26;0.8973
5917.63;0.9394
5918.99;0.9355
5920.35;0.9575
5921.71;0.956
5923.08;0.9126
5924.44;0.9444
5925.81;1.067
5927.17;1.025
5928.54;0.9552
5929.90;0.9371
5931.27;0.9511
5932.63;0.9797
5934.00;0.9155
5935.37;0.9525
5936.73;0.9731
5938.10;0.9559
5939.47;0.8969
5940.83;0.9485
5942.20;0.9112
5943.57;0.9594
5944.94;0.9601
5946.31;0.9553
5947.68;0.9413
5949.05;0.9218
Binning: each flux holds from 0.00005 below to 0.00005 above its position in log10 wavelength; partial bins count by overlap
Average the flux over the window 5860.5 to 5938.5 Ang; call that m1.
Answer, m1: 0.945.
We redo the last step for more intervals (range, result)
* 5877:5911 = 0.921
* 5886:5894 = 0.867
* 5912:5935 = 0.952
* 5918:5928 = 0.97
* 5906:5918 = 0.944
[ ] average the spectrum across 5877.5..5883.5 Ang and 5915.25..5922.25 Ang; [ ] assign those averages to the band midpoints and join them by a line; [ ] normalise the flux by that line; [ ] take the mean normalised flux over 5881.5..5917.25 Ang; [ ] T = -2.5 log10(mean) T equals 0.042 mag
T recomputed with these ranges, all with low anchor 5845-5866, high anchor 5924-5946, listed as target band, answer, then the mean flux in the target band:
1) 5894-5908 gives 0.06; 0.911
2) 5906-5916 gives 0.01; 0.95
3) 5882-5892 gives 0.07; 0.901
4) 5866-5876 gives -0.02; 0.989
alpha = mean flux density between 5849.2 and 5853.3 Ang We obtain 0.962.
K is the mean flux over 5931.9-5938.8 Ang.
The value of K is 0.955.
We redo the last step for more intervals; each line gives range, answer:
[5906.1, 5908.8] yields 0.957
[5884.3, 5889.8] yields 0.925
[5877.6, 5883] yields 0.973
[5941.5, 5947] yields 0.945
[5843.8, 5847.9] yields 0.995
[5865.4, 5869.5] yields 1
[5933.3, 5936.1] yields 0.935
